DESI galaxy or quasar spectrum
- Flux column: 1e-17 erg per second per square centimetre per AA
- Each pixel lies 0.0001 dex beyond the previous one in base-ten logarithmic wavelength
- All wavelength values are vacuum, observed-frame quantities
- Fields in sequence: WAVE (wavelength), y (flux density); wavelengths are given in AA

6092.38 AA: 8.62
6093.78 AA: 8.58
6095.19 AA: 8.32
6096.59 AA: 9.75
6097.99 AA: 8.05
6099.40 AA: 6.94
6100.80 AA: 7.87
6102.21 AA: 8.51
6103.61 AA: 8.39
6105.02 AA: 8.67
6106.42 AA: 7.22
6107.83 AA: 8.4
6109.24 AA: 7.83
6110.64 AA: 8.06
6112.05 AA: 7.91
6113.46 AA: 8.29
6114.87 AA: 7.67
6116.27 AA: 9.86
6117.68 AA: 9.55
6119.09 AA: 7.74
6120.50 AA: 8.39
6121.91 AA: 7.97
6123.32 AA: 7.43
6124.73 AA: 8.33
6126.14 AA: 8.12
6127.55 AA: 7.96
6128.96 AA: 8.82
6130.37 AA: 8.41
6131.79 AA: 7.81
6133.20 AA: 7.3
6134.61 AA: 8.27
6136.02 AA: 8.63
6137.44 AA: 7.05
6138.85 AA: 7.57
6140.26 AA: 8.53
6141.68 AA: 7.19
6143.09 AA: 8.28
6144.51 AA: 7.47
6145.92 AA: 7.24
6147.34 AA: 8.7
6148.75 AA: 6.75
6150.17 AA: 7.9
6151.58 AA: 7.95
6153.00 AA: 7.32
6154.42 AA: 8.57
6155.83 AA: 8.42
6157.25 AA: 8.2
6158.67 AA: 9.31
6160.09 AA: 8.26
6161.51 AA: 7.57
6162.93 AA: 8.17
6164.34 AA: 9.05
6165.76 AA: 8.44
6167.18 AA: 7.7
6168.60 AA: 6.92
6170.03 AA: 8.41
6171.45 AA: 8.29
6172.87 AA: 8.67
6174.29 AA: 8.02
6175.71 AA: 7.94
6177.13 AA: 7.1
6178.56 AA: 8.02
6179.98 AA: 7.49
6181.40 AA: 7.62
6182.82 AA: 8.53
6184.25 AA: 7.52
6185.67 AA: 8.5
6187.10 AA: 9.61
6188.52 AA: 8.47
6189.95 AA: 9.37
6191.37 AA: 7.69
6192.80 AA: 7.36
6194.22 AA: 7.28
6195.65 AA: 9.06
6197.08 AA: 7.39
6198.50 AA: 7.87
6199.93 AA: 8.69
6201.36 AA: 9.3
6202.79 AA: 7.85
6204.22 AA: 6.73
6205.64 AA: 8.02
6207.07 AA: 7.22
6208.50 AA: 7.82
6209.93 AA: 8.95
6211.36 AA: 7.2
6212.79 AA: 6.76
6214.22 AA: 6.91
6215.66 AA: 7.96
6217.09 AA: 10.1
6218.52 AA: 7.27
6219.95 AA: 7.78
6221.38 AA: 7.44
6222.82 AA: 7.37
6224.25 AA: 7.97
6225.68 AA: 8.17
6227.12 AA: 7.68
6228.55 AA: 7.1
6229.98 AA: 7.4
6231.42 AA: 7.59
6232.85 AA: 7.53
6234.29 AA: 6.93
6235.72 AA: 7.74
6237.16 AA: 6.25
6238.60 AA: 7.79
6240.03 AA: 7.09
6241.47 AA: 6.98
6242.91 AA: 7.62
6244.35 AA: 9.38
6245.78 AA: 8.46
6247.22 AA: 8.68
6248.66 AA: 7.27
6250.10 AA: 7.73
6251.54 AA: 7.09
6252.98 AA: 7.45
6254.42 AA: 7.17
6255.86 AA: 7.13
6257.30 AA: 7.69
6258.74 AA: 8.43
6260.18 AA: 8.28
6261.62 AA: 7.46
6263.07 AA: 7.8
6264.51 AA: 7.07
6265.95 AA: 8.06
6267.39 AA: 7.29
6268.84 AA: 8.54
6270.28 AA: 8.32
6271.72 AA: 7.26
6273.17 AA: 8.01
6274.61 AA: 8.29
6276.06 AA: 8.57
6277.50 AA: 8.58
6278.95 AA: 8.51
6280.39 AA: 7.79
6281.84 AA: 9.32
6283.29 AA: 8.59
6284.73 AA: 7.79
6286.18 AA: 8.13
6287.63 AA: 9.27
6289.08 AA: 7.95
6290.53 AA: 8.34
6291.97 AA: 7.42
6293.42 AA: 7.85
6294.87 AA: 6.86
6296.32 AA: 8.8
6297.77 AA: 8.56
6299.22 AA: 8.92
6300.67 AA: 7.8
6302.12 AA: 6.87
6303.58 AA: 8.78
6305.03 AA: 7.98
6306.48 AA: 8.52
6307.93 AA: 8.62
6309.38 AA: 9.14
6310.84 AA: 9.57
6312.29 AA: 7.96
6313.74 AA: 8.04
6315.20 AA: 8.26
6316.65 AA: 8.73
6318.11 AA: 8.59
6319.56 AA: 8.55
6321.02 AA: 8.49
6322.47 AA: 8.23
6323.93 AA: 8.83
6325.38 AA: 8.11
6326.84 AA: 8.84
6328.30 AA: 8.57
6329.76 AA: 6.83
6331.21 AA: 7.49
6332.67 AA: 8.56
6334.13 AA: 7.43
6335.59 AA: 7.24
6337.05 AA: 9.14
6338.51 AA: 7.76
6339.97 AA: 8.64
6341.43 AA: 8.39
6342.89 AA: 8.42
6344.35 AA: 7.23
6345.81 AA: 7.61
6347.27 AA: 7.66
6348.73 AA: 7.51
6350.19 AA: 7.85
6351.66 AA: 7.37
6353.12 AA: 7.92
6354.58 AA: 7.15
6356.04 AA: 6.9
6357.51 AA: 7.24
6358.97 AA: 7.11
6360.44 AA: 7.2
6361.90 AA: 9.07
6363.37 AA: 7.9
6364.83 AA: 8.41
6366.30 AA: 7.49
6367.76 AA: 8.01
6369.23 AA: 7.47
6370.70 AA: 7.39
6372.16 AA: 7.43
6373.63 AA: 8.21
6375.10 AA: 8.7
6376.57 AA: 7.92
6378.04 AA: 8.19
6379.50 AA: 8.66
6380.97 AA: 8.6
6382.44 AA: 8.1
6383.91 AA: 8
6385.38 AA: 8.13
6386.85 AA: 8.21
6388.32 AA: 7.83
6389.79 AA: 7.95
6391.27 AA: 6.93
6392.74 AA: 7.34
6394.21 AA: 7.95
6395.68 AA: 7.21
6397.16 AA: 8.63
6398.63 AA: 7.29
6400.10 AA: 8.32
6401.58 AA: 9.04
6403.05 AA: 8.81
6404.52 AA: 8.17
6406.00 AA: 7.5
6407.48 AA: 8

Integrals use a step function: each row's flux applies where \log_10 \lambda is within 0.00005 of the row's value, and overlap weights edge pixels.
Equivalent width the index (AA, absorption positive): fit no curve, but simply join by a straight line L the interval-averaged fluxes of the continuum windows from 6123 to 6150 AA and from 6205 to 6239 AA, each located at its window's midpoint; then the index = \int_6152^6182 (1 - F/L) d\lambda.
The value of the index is -1.1 AA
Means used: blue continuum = 7.89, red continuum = 7.62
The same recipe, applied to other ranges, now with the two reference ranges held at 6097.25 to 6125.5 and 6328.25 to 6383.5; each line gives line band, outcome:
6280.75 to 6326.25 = -2.5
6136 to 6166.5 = 0.4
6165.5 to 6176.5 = 0.1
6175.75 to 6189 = 0.0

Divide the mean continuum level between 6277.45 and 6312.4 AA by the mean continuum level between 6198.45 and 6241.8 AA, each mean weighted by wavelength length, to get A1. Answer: 1.09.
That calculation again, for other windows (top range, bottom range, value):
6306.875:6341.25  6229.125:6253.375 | 1.10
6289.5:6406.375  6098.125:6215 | 1.00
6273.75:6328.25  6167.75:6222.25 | 1.05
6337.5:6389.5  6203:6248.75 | 1.03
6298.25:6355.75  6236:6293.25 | 1.03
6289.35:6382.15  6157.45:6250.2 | 1.02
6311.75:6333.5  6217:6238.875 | 1.09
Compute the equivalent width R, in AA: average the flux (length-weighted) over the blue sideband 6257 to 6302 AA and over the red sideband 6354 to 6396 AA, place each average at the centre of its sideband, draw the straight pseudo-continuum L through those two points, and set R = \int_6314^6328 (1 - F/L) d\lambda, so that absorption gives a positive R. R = -0.9 AA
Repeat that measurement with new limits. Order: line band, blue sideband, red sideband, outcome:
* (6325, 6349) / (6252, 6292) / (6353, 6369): -0.67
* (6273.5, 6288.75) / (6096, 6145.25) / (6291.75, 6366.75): -0.74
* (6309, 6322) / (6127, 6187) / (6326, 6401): -1.09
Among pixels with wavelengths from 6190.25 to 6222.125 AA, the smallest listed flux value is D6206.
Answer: 6.73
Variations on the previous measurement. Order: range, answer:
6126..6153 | 6.75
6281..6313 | 6.86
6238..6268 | 6.98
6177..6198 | 7.1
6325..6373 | 6.83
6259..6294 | 7.07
